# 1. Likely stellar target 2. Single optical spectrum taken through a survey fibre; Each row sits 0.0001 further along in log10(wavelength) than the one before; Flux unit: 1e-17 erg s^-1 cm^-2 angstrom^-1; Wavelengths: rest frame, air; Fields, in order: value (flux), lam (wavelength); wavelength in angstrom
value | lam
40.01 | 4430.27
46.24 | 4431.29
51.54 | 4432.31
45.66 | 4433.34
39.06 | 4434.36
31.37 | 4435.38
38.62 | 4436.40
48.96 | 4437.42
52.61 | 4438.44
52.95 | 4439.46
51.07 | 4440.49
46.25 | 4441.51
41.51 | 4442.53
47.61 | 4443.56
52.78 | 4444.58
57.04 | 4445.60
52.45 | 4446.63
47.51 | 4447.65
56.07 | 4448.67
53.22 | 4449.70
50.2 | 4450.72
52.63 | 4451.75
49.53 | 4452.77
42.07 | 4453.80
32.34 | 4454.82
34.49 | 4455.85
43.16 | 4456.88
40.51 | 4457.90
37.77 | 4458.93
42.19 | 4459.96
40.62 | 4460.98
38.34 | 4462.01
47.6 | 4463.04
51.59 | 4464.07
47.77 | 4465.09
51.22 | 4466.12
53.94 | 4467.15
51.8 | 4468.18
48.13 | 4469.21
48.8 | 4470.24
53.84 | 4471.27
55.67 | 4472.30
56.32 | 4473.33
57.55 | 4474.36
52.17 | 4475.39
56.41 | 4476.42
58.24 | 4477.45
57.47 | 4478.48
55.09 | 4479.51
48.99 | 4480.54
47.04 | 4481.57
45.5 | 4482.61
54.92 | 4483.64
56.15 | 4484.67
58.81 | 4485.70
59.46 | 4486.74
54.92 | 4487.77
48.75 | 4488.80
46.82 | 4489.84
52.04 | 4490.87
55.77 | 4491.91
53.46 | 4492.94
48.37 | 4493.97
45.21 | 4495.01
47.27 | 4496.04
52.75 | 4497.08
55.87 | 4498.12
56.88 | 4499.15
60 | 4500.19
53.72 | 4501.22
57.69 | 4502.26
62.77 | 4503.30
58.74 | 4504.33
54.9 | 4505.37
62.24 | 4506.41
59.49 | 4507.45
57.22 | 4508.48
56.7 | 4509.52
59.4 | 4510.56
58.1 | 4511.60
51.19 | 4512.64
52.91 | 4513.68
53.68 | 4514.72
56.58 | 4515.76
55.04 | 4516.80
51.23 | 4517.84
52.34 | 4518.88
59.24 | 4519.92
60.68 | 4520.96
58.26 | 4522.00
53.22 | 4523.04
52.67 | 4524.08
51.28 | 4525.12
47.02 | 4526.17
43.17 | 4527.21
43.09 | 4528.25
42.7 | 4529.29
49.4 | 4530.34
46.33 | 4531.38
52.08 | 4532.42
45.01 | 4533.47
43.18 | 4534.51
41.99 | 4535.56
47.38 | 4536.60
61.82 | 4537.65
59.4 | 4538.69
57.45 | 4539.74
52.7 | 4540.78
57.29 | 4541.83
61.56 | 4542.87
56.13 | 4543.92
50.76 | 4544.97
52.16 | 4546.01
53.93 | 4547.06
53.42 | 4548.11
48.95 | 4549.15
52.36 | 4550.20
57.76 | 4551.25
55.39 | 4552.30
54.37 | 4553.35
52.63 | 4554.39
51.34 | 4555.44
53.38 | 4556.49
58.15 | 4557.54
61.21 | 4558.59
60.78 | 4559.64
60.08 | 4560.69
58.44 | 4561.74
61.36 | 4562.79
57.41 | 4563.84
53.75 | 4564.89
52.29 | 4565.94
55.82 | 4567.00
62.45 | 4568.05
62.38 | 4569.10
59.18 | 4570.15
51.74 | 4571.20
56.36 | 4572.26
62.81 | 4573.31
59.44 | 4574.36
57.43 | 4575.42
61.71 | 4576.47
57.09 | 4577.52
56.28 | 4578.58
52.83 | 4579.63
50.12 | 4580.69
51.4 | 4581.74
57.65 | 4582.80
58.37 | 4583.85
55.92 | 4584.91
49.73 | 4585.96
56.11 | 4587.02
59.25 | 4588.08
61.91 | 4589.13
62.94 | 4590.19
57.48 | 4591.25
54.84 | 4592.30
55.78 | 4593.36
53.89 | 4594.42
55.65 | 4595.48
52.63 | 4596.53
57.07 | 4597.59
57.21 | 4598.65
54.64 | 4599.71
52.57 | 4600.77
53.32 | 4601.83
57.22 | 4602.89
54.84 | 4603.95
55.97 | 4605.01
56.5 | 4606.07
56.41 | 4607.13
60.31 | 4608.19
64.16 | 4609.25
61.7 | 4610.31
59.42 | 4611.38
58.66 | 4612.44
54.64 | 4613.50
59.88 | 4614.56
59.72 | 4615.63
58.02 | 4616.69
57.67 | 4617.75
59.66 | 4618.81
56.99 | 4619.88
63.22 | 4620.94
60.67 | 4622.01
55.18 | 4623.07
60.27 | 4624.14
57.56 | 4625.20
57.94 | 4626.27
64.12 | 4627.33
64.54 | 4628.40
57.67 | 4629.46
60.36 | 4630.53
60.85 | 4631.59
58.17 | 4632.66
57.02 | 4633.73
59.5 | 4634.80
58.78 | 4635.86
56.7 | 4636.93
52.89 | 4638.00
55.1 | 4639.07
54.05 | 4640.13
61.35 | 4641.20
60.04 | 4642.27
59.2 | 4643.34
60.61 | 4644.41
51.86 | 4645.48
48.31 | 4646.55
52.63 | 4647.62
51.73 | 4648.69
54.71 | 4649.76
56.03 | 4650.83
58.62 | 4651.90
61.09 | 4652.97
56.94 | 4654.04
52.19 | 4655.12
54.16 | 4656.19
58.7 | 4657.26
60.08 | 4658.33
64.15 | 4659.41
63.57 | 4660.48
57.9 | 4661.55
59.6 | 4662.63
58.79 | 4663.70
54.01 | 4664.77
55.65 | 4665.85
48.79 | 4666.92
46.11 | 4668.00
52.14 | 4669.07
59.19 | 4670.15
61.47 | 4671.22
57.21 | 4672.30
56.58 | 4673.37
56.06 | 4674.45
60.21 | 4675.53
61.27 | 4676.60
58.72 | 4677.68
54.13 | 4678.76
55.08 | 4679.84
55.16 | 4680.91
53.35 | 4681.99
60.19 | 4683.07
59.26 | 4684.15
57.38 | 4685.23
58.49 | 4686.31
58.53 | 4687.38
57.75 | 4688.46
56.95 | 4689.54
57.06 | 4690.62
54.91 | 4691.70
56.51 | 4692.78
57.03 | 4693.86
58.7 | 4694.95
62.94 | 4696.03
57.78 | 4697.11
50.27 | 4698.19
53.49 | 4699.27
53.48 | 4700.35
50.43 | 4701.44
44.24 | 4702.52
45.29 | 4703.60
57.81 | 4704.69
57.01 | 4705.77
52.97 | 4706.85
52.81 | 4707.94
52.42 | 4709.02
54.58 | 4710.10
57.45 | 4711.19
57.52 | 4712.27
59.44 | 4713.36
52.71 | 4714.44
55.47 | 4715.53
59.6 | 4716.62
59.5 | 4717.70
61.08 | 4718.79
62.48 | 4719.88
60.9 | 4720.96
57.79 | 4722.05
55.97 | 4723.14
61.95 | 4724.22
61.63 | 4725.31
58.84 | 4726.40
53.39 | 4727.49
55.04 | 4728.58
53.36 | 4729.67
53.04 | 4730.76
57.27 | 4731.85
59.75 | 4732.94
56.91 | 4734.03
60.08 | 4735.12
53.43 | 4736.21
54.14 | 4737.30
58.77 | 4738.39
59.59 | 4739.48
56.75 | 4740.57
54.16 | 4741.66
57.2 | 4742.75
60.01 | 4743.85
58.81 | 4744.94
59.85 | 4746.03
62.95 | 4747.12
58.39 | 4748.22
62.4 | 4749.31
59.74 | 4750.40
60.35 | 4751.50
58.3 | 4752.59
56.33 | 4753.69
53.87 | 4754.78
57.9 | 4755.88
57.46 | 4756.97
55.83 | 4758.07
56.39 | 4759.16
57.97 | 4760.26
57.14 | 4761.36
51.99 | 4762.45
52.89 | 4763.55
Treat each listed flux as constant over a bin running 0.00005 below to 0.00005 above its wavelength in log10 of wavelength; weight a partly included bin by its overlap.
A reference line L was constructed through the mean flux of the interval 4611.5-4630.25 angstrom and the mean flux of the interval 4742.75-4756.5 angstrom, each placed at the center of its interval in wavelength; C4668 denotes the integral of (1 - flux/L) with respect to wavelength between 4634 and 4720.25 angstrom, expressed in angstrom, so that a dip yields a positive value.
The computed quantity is 4.1 angstrom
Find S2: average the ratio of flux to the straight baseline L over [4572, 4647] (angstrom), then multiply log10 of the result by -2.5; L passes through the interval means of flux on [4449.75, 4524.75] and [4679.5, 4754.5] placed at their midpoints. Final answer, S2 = -0.05 mag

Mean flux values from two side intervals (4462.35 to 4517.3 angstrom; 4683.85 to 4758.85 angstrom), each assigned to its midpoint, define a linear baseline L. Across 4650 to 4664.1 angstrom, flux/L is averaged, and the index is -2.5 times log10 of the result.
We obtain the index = -0.05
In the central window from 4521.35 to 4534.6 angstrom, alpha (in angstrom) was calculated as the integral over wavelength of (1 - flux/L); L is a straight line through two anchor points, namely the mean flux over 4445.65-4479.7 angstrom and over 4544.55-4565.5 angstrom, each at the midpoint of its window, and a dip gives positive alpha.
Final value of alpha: 1.2 angstrom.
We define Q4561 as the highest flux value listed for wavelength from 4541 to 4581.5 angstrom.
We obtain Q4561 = 62.81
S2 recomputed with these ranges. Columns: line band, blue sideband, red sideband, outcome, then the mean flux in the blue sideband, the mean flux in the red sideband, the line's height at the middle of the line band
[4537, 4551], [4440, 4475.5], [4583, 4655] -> -0.04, 48.1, 57.4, 53.1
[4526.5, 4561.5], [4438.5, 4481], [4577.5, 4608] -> 0.01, 49.2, 55.7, 53.3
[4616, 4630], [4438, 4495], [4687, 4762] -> -0.10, 50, 56.8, 54.1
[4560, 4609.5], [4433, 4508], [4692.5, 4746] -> -0.07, 50.5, 56.4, 53.2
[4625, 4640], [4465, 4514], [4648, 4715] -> -0.06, 54.2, 56.1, 55.6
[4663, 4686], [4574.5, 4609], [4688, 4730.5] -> 0.00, 56.2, 56.1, 56.1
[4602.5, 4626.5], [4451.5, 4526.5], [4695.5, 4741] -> -0.08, 52.1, 56.2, 54.3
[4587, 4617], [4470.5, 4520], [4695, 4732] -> -0.04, 54.6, 55.9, 55.2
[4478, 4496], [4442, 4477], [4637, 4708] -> -0.06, 48.4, 56.1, 49.4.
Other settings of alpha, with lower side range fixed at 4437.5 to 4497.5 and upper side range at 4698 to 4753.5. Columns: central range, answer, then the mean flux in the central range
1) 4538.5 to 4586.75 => -3.42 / 56.1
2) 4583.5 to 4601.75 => -1.01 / 56.1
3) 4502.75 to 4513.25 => -1.45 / 58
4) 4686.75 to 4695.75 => -0.25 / 57.4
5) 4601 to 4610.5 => -0.70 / 57.5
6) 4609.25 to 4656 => -3.11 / 57.9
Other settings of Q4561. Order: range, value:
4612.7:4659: 64.54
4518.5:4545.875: 61.82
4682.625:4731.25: 62.94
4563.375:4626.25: 64.16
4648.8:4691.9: 64.15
